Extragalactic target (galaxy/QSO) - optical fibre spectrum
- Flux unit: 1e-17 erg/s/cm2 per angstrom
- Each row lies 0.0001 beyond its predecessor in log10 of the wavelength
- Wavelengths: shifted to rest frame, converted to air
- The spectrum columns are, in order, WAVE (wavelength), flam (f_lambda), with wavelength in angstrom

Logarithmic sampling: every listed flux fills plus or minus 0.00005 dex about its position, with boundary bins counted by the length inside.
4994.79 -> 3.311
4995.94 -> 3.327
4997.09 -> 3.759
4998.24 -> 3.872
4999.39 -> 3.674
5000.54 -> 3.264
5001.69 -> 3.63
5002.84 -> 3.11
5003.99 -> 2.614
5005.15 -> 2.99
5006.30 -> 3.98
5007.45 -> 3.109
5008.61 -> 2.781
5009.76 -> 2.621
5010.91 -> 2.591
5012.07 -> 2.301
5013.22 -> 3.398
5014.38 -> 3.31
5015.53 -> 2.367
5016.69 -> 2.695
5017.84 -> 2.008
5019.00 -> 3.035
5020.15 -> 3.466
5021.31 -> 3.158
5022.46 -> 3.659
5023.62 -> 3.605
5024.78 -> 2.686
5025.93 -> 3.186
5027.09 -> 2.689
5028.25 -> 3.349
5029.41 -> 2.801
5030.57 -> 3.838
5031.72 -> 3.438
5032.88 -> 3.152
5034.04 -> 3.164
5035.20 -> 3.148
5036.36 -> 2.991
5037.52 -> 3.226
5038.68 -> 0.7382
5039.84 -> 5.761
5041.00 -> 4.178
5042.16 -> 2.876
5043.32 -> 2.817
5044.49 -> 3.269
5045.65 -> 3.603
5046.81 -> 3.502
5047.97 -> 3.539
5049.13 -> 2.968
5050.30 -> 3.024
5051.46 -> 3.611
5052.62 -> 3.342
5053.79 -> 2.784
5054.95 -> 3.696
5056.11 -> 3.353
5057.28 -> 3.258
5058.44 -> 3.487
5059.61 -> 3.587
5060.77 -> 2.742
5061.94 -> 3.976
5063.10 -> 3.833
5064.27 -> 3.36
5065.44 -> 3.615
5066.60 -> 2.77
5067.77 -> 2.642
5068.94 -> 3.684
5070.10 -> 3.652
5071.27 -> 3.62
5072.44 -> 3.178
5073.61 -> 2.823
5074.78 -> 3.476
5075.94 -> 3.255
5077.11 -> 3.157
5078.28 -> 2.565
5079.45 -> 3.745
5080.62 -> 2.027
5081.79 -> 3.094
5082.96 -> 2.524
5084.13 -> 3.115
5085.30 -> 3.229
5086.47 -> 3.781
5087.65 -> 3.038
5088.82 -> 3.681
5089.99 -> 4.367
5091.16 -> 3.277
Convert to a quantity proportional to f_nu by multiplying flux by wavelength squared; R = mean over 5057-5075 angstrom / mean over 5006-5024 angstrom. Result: 1.1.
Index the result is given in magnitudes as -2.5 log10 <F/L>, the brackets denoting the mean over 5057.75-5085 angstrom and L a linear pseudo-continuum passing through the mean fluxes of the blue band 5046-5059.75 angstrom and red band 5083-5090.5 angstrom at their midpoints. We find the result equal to 0.061 mag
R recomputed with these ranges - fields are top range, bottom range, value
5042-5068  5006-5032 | 1.11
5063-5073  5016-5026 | 1.12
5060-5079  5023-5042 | 1.03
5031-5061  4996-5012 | 1.04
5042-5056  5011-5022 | 1.16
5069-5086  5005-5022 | 1.10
